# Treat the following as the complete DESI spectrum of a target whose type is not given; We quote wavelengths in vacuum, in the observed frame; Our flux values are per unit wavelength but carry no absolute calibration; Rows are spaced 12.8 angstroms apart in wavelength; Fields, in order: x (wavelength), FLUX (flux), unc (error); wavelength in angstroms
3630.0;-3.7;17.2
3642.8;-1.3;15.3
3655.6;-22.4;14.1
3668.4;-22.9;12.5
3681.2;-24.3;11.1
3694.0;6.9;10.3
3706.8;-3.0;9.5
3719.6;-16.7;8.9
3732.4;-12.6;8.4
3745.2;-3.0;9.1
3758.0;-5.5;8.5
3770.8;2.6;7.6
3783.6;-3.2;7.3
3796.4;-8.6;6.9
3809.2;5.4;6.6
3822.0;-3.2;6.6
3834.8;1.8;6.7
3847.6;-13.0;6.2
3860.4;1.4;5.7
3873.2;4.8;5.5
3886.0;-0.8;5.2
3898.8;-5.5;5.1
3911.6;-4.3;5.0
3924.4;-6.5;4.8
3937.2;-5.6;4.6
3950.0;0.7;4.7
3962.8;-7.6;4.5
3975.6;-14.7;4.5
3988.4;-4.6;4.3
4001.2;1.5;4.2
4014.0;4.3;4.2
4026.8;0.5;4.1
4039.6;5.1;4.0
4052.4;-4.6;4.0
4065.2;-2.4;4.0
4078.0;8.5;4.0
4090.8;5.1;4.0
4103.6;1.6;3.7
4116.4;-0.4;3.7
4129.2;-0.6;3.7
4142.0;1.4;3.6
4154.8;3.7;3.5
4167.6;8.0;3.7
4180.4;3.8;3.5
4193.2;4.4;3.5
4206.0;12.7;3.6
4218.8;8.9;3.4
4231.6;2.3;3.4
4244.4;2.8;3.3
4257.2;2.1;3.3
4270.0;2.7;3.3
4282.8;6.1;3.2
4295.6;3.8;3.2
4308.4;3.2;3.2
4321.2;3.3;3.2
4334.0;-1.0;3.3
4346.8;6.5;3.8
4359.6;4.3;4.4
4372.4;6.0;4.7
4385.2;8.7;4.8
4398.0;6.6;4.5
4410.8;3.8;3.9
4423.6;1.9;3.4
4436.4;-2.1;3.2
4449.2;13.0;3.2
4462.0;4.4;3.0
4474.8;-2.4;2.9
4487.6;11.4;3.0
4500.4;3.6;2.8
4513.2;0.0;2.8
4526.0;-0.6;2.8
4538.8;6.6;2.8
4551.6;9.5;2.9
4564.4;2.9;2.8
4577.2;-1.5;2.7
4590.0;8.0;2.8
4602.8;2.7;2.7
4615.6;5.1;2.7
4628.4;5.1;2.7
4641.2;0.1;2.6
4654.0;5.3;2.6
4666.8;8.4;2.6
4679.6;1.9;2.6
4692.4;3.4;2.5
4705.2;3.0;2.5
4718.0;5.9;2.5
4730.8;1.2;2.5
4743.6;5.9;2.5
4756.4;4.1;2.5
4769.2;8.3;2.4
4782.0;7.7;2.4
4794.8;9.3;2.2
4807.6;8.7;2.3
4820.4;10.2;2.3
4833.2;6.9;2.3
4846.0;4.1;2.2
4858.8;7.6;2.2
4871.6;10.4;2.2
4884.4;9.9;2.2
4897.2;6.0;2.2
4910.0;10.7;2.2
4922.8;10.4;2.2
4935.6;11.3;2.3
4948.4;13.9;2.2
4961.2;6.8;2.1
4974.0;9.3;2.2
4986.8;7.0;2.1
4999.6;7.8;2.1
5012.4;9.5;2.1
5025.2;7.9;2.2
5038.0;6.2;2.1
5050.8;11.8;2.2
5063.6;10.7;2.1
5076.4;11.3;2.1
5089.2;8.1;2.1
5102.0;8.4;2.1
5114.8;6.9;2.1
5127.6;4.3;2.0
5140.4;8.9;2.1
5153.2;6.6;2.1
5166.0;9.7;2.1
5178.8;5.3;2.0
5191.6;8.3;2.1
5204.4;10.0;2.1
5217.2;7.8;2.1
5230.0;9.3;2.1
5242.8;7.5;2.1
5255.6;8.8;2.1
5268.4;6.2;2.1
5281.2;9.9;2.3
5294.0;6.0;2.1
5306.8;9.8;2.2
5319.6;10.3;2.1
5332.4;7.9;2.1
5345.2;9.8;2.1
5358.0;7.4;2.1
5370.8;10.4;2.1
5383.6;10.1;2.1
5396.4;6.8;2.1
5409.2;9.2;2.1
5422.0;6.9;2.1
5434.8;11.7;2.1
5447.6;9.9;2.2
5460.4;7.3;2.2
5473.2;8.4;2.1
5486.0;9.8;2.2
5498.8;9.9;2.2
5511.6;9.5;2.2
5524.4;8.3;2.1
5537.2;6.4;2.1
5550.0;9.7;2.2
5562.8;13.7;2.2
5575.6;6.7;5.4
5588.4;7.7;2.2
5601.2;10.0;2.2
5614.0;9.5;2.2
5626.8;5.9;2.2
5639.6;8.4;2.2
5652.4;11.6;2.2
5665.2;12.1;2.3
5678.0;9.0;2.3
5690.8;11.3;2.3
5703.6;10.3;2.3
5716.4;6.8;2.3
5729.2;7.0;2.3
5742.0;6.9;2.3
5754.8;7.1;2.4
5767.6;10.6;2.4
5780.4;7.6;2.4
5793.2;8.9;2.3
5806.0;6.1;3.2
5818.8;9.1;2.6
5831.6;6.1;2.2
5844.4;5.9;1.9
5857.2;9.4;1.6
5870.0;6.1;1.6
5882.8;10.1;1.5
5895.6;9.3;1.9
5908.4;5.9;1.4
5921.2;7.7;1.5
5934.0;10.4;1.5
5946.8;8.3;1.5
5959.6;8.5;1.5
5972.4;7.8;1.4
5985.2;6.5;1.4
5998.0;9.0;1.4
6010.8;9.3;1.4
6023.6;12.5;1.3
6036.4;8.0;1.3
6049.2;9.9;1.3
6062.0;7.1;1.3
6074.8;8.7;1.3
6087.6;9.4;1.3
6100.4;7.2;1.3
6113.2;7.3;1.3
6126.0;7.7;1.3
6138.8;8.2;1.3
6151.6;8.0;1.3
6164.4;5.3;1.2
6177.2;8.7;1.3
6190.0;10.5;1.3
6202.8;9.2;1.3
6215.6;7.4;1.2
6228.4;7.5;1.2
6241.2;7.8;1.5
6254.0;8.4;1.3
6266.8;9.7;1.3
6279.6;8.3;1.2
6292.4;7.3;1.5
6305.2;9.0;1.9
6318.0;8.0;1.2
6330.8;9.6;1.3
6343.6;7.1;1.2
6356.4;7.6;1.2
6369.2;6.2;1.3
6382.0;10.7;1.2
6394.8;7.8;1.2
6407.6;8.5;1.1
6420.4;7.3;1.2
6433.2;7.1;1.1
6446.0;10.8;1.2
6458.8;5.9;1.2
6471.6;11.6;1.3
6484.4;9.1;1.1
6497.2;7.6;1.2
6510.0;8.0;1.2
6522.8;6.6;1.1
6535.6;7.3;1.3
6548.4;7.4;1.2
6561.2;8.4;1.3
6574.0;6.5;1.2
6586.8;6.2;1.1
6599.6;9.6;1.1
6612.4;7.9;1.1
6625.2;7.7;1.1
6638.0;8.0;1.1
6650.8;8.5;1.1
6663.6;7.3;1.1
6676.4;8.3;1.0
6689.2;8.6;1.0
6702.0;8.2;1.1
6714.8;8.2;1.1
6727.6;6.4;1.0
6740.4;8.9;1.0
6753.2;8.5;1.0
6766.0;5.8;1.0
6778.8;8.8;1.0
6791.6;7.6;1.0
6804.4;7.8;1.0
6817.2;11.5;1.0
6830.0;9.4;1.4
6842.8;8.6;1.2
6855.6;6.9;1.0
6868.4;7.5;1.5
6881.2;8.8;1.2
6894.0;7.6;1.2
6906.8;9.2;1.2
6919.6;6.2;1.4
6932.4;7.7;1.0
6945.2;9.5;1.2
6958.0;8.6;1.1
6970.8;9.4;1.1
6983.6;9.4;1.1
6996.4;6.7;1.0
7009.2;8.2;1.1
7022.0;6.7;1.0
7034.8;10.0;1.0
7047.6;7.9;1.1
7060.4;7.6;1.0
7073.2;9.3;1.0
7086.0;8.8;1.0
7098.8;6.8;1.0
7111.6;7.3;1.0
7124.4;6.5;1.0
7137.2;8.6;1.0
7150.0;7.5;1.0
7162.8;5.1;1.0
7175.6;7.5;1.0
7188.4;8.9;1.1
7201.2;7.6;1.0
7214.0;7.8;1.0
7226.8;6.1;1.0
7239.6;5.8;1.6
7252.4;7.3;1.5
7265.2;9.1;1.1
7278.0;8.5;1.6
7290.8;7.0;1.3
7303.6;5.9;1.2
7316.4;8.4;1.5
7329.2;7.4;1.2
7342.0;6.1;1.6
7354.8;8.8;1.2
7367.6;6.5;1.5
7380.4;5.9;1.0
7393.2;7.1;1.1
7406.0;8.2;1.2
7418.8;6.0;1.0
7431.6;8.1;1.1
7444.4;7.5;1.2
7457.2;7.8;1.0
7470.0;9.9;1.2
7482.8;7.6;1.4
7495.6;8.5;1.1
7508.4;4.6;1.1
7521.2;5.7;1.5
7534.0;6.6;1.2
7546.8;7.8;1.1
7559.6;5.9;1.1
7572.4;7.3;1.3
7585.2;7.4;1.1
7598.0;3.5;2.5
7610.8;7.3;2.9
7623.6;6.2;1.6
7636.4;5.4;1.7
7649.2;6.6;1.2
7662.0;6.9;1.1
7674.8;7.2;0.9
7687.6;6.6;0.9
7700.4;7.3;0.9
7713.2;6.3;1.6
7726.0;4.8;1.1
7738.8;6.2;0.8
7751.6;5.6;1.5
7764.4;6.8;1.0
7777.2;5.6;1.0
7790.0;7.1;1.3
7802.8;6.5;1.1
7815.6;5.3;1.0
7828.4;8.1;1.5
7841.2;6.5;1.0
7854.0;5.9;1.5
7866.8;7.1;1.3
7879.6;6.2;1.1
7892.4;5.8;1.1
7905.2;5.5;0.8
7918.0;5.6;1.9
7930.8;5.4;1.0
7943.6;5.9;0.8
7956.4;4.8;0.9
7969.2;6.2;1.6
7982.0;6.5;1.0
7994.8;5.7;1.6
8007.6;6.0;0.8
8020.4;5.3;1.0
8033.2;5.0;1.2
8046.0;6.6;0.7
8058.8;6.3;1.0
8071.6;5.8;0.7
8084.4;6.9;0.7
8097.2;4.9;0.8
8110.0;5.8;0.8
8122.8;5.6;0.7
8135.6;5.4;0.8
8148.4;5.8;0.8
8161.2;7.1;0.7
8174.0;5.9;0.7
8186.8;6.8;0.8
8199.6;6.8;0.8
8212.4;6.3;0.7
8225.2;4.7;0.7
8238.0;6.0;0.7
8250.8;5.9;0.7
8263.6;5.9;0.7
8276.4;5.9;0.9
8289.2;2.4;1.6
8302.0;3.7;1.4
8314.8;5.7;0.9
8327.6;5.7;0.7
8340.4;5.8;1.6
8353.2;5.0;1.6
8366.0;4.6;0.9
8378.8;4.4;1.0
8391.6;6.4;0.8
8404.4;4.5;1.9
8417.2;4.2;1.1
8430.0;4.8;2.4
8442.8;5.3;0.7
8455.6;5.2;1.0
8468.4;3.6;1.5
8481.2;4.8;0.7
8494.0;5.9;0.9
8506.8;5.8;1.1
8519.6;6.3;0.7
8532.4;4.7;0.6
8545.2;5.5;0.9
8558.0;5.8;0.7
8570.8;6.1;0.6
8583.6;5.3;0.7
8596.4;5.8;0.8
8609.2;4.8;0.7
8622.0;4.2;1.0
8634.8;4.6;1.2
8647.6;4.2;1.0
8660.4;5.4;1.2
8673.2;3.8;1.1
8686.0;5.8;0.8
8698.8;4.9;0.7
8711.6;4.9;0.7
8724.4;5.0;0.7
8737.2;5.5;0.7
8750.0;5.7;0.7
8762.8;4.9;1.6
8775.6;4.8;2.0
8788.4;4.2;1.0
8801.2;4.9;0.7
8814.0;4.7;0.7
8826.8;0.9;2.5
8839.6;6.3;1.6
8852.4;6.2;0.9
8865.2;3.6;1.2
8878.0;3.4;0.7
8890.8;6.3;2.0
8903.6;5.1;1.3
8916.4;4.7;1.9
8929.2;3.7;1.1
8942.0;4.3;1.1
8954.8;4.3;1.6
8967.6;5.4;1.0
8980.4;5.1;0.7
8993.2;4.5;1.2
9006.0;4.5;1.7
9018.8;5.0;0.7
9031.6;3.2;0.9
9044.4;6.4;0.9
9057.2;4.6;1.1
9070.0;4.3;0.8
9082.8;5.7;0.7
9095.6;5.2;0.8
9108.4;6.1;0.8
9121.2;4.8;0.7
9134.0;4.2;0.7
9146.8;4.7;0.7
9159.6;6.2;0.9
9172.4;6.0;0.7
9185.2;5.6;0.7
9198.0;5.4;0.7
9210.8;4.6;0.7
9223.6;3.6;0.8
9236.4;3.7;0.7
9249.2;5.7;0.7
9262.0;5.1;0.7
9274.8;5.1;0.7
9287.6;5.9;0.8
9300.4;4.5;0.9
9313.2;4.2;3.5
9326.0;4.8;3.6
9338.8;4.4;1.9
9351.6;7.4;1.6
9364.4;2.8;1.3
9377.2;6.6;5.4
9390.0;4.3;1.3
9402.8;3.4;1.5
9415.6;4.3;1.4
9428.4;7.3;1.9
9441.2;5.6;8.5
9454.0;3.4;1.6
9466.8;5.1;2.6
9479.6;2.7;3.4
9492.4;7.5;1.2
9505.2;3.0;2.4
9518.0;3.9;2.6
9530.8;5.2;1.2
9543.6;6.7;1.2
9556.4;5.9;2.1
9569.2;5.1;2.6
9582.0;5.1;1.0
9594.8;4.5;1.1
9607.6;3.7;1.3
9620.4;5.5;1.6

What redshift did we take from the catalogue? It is 0.038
